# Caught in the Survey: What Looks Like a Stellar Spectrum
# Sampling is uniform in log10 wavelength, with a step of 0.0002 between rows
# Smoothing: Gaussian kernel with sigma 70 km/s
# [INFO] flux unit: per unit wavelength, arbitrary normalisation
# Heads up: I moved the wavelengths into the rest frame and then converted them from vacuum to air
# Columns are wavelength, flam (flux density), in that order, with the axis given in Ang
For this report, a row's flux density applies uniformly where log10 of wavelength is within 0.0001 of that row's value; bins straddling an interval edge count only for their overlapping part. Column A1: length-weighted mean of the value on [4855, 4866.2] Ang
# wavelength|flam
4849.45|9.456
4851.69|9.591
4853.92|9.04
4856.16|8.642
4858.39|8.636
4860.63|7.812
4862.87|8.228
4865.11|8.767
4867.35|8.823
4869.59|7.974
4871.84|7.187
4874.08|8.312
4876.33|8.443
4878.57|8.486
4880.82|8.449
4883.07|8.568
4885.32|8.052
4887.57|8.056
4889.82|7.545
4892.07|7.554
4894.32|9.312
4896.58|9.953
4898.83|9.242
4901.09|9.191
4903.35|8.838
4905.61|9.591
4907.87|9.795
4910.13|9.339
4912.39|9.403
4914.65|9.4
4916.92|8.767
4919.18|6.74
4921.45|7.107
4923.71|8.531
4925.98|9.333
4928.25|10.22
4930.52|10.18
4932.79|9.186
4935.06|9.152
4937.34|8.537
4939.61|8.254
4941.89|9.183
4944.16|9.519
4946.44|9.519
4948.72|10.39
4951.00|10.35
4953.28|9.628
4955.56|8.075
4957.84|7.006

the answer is 8.42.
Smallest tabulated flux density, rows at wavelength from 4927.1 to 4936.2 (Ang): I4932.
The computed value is 9.152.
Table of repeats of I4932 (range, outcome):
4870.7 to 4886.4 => 7.187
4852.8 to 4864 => 7.812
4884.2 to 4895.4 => 7.545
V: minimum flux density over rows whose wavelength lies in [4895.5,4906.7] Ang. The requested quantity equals 8.838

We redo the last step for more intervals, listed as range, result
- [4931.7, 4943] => 8.254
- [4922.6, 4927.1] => 8.531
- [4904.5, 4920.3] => 6.74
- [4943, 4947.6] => 9.519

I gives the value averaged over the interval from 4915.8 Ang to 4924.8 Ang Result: 7.79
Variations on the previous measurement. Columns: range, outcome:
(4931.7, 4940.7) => 8.78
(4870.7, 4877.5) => 7.98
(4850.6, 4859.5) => 8.98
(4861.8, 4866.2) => 8.5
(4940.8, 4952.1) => 9.79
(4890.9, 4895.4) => 8.43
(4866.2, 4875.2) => 8.08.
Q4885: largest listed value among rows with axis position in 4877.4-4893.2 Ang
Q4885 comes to 8.568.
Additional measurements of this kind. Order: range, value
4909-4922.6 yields 9.403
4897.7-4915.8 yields 9.795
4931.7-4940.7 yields 9.186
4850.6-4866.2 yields 9.591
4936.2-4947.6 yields 9.519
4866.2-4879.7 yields 8.823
